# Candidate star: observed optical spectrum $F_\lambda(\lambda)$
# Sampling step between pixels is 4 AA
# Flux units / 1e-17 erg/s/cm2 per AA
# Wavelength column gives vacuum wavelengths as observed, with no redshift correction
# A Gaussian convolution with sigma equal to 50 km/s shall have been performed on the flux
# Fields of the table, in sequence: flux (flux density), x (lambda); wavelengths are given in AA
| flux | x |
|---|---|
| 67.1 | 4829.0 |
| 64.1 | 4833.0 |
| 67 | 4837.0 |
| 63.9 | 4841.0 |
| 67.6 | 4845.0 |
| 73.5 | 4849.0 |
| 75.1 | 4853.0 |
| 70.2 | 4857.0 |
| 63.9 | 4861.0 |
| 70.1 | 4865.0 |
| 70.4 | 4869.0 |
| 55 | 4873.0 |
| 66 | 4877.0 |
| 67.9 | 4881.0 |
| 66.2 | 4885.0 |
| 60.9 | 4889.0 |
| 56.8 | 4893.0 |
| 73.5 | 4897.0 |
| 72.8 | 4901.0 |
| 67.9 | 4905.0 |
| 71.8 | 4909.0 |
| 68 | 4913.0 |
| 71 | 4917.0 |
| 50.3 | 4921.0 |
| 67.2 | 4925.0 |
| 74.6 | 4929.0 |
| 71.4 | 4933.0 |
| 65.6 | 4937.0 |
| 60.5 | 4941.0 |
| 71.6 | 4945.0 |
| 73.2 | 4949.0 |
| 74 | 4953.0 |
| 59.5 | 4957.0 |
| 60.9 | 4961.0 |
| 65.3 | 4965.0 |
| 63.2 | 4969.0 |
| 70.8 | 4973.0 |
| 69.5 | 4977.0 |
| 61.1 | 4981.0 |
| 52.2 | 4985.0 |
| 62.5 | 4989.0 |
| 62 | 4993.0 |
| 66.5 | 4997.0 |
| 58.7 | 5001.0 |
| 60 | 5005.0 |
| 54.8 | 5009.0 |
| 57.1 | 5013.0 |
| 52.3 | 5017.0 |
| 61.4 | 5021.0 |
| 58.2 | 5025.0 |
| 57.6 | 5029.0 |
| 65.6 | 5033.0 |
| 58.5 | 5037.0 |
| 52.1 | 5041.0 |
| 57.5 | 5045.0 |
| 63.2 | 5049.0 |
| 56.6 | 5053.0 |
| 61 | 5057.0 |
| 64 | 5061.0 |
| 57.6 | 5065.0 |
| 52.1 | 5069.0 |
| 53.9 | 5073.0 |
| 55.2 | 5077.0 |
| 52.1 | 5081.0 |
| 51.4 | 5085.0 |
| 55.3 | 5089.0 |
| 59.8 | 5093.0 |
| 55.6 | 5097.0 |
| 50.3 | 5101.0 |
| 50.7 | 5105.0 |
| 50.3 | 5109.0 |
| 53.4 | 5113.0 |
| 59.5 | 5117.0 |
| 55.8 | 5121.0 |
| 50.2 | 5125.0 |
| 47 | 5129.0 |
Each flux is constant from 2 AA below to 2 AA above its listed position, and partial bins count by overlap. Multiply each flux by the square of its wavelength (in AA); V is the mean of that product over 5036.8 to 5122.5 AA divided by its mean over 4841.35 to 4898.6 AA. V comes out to 0.91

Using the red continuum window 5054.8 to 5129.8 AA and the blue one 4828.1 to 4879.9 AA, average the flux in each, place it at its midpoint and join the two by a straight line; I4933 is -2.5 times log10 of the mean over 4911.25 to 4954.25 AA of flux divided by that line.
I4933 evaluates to -0.080 mag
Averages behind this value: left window 67.2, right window 54.6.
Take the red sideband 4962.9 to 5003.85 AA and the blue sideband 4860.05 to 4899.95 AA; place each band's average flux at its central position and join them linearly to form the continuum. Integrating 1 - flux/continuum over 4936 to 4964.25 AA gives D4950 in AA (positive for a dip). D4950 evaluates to -1.2 AA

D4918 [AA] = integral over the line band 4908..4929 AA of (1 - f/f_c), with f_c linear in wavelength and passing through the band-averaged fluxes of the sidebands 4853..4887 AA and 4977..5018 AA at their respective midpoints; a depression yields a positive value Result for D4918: -0.7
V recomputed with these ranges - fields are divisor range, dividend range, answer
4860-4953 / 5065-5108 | 0.86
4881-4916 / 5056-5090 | 0.89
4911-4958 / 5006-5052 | 0.89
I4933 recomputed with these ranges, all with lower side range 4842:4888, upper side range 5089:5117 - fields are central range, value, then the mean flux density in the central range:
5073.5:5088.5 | 0.039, 53.2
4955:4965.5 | 0.012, 61.4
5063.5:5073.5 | 0.028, 54.5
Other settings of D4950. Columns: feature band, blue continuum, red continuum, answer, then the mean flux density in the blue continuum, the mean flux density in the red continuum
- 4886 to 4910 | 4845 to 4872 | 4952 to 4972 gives 0.2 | 69.7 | 64.4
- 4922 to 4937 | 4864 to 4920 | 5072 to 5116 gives -1.1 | 66.7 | 53.6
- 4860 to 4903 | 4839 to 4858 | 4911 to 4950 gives 1.9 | 70.1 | 67.2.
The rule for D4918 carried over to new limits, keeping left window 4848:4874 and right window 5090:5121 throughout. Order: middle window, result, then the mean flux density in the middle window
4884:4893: 0.7 AA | 61.8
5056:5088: 0.3 AA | 55.7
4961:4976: -0.9 AA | 65.9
